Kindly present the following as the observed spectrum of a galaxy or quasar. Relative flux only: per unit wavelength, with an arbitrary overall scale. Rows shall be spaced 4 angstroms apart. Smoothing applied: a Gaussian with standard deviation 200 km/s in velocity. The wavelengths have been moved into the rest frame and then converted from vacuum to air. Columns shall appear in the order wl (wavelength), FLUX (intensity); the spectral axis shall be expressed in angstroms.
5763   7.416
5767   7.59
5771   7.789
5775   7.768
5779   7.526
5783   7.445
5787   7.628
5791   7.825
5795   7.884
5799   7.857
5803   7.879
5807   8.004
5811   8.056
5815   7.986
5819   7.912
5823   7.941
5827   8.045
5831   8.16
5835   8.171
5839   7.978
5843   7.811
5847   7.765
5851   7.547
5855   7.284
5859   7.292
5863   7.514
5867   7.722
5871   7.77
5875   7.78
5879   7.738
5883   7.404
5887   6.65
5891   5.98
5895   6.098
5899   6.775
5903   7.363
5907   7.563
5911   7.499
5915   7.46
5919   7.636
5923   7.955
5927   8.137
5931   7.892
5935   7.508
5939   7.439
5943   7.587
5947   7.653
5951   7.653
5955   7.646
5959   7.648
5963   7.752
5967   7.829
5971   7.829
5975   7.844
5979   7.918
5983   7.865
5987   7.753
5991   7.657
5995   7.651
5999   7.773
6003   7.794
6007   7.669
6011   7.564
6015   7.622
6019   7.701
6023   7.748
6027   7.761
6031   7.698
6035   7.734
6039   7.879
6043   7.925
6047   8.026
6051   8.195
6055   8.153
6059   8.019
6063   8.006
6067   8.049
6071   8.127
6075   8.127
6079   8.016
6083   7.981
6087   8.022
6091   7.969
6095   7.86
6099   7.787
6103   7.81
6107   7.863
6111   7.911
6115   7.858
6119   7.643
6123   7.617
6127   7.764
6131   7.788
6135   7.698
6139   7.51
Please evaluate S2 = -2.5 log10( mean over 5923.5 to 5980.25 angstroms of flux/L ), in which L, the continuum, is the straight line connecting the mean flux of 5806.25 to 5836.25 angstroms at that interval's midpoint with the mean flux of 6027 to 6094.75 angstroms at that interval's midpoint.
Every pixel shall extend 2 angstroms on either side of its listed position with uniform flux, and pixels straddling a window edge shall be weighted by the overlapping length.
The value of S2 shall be 0.04 mag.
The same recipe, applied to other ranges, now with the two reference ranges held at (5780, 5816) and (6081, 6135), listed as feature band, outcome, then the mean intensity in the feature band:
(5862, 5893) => 0.07 mag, 7.31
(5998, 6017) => 0.02 mag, 7.68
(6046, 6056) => -0.04 mag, 8.13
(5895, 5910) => 0.11 mag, 7.1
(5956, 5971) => 0.01 mag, 7.75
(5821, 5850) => -0.02 mag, 7.97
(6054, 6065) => -0.03 mag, 8.05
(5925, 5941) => 0.01 mag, 7.74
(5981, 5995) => 0.01 mag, 7.74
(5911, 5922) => 0.04 mag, 7.58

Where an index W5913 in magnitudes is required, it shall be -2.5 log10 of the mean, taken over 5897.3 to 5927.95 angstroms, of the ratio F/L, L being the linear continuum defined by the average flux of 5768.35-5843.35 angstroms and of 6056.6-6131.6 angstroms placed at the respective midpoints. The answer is 0.05 mag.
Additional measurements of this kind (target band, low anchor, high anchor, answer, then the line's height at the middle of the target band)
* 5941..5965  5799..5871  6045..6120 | 0.03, 7.9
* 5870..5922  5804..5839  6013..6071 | 0.11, 7.98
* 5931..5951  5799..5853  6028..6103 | 0.05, 7.95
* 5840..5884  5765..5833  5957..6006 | 0.03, 7.82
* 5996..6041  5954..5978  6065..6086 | 0.03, 7.91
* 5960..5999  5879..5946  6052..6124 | -0.03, 7.56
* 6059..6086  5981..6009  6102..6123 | -0.04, 7.78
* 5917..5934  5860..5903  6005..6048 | -0.08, 7.34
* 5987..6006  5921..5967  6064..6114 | 0.01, 7.81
